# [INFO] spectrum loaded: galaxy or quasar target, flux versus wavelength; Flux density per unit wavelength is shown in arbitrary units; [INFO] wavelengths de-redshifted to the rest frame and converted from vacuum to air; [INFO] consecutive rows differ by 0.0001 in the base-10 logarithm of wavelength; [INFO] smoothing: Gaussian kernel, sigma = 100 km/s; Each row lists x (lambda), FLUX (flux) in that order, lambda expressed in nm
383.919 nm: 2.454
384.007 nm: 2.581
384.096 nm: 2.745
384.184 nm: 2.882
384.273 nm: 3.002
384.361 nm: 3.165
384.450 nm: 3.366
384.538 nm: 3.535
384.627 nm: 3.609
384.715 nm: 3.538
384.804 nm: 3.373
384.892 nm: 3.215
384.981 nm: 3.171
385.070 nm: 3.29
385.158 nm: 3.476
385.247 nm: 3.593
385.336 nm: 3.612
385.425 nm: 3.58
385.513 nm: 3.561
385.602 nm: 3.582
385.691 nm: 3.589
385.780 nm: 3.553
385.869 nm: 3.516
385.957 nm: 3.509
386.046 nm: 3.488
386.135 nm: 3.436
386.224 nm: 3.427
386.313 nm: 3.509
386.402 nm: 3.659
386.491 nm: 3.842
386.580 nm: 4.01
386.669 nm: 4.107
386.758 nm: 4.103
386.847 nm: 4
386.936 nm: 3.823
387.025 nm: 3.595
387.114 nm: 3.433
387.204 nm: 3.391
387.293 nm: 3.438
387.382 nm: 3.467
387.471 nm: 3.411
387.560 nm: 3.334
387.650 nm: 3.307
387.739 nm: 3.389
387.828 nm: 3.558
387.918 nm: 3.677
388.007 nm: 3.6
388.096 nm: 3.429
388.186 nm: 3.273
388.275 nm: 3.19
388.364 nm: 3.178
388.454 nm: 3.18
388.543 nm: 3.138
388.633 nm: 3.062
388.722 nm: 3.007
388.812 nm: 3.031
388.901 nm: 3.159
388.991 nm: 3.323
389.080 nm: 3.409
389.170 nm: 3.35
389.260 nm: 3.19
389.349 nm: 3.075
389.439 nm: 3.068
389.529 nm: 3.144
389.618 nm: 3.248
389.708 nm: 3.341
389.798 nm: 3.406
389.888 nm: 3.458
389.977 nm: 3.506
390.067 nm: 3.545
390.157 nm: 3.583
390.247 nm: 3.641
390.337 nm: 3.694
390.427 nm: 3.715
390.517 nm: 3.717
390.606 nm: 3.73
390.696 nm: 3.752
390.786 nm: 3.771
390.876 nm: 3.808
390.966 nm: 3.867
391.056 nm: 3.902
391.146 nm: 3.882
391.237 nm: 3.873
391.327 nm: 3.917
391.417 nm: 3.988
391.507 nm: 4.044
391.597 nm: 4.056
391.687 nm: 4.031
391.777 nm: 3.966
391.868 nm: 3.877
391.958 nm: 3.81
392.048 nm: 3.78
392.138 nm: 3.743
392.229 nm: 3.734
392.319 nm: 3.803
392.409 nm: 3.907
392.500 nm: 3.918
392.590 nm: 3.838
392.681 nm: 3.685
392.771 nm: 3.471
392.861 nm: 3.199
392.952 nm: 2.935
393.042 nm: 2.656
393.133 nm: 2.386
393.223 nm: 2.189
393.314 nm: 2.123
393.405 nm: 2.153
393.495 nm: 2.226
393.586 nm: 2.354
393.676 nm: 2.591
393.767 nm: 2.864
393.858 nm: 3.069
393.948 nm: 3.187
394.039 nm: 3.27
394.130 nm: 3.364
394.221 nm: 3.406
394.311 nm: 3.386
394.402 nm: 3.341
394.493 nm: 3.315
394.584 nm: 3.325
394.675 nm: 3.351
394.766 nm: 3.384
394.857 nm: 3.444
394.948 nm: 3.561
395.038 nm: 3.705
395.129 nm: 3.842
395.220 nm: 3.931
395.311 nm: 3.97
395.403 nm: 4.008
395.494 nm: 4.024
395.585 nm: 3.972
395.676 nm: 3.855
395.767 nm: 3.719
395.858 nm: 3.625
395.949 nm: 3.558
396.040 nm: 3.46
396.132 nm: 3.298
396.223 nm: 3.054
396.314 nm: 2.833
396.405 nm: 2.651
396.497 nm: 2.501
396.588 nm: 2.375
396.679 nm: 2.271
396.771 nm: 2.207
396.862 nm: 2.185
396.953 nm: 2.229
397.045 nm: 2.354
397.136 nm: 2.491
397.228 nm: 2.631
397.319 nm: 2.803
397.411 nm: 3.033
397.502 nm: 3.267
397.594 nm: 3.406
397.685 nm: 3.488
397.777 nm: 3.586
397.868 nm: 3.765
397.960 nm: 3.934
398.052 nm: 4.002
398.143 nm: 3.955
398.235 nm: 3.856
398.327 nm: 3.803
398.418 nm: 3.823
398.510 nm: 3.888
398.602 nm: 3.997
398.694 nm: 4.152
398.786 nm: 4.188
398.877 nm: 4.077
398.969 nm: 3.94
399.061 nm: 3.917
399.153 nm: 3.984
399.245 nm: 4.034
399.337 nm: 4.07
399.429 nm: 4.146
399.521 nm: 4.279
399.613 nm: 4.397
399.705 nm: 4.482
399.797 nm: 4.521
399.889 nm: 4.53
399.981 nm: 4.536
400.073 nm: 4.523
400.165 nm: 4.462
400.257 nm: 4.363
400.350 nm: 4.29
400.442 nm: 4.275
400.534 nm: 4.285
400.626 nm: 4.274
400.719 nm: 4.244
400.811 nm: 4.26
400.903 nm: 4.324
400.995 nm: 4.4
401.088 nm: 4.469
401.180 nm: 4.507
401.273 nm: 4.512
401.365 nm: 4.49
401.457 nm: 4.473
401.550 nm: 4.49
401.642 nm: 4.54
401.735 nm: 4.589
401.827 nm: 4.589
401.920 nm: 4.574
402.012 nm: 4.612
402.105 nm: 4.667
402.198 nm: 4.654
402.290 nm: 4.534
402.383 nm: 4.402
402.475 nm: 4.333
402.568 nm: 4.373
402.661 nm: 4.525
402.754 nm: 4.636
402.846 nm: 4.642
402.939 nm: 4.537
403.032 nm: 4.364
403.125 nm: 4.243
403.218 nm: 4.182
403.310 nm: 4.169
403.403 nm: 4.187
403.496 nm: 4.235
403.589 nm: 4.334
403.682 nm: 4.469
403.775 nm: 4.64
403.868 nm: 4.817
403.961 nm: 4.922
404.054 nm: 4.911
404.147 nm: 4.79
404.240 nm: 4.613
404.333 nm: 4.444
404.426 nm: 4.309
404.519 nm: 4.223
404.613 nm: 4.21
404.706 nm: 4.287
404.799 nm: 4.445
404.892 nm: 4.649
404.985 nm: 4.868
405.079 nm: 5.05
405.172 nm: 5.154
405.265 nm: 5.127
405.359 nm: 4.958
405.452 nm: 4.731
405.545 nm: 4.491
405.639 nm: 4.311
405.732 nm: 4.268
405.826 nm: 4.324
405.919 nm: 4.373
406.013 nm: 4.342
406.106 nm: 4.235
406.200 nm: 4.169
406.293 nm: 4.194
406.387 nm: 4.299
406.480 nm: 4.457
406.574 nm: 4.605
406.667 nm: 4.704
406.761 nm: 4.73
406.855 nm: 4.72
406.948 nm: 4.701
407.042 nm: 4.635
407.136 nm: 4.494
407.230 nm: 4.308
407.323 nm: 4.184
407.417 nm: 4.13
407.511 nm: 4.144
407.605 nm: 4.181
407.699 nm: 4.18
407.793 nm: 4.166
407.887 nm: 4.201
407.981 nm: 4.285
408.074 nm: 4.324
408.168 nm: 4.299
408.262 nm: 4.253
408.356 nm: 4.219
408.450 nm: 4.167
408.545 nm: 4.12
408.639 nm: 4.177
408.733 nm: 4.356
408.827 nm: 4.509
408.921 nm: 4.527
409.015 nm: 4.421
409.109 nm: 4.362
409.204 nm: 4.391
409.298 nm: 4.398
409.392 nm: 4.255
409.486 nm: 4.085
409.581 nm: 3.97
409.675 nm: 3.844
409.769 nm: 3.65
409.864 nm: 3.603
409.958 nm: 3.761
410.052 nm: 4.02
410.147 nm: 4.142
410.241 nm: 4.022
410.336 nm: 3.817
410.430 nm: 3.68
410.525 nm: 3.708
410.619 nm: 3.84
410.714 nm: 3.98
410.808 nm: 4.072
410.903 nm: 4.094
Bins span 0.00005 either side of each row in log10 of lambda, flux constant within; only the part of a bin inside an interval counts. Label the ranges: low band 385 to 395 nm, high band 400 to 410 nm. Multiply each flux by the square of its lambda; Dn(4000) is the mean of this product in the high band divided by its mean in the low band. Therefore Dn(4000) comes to 1.38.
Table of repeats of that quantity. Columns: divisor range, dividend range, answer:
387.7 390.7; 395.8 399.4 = 1.04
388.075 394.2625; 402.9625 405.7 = 1.44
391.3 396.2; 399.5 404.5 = 1.36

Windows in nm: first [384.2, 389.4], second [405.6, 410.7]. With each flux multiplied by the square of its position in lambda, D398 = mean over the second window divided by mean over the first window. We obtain 1.37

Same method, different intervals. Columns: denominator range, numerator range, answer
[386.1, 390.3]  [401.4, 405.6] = 1.43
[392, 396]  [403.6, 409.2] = 1.42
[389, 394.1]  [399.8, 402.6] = 1.37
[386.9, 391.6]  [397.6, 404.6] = 1.31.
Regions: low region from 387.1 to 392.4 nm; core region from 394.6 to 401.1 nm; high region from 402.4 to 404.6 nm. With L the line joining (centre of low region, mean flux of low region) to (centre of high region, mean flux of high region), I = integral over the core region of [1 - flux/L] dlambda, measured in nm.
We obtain 0.637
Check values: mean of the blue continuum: 3.54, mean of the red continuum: 4.47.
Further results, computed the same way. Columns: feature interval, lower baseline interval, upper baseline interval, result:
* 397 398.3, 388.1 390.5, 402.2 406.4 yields 0.21 nm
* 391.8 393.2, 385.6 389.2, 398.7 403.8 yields 0.11 nm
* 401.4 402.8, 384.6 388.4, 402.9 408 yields -0.07 nm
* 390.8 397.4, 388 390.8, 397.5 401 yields 0.71 nm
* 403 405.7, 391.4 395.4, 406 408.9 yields -0.28 nm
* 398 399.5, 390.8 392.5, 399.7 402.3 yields 0.11 nm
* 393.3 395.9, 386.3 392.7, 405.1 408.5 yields 0.34 nm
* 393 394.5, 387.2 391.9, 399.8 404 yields 0.40 nm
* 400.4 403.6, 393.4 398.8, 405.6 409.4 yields -0.49 nm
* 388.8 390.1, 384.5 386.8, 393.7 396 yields 0.10 nm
